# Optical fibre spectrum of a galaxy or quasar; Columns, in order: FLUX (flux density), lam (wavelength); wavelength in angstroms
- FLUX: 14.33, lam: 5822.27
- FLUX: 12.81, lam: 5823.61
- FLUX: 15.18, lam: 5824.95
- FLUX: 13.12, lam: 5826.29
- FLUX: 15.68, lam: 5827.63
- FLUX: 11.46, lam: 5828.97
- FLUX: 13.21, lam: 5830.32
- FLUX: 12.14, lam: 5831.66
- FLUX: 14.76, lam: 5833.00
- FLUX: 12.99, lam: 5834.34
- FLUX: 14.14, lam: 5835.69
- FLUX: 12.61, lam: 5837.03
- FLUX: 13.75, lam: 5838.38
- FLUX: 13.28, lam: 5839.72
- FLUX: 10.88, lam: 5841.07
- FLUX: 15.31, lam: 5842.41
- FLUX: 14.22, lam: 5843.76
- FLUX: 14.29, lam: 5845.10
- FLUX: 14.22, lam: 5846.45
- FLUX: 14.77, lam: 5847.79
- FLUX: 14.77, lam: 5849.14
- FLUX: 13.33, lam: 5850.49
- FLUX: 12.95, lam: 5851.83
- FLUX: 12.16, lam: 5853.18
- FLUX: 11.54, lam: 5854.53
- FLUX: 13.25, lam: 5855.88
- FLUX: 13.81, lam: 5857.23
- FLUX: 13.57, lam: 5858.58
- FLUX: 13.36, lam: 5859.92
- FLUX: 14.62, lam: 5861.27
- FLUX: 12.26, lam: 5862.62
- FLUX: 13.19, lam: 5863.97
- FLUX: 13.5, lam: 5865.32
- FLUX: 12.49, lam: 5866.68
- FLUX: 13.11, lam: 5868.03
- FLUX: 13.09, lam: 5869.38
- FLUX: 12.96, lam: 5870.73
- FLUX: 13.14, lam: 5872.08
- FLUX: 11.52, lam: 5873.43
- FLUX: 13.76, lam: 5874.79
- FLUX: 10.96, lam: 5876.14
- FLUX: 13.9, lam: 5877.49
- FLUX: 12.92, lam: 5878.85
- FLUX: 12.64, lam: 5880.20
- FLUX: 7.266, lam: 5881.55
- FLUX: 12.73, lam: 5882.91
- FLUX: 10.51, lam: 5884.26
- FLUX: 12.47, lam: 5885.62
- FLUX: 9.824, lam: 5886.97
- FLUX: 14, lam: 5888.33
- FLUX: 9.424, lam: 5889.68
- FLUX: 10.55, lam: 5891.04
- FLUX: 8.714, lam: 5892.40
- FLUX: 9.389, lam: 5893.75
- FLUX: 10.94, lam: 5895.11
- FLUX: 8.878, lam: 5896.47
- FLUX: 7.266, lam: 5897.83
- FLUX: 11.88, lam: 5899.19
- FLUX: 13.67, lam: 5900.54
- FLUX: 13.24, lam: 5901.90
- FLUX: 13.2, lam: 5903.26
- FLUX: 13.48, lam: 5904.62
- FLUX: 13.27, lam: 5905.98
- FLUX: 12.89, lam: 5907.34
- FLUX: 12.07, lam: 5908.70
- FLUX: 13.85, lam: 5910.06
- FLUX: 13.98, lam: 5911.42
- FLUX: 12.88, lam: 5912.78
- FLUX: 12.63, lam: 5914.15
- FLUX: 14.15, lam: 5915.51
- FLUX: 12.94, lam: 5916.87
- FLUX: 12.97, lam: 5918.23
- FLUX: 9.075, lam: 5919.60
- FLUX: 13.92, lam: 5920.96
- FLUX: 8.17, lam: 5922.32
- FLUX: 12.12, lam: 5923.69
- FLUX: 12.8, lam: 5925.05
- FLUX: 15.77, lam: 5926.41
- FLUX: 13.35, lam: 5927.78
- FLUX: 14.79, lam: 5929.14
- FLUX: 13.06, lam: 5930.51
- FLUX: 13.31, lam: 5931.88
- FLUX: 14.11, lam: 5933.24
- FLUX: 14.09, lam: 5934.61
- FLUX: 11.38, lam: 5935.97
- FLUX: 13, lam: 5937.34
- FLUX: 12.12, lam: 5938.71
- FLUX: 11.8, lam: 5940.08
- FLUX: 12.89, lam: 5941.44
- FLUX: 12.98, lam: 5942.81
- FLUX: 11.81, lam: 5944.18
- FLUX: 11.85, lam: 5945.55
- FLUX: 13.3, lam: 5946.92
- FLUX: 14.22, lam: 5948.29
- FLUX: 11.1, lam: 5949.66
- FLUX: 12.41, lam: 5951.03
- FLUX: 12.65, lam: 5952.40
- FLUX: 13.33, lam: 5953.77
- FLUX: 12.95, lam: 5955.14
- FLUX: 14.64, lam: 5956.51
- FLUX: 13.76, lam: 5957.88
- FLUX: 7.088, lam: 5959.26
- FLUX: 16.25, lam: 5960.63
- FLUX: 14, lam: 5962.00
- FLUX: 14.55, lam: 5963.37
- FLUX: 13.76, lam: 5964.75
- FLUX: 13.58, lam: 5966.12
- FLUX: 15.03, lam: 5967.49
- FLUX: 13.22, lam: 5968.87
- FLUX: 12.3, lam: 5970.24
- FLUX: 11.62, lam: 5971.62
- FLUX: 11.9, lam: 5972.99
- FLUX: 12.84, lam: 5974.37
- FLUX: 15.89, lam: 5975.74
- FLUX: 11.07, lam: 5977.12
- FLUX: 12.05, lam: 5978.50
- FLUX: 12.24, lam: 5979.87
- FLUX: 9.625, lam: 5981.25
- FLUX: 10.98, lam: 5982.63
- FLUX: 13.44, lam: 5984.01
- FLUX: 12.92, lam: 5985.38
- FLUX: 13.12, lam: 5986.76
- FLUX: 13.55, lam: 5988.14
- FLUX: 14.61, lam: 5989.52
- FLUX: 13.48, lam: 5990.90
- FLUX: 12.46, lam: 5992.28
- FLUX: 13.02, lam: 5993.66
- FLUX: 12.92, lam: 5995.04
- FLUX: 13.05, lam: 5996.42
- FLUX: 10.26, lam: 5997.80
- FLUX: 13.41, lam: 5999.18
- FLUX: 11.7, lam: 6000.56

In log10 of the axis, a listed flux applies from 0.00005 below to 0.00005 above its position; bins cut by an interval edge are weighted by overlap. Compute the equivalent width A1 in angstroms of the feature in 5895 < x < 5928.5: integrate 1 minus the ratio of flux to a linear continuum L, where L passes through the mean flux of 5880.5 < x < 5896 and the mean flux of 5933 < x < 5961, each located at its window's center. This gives -2.9 angstroms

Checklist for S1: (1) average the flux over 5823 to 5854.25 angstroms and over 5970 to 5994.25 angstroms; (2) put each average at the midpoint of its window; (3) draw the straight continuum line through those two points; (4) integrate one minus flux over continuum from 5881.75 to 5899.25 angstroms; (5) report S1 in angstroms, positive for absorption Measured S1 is 3.77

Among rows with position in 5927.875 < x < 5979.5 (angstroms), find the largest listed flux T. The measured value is 16.25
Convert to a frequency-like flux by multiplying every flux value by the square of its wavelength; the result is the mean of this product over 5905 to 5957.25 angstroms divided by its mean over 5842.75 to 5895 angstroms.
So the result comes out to 1.1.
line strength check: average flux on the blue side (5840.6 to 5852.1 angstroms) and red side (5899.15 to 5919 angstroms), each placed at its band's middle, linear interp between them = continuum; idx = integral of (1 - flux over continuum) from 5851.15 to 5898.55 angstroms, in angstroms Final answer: 6.0 angstroms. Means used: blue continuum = 14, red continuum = 13.2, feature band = 11.9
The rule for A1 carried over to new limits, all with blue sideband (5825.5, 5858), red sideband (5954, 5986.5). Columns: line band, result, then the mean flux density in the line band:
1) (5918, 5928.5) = 0.7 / 12.3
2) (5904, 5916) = -0.1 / 13.2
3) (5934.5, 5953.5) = 0.7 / 12.5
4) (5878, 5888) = 1.5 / 11.3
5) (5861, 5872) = 0.2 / 13.1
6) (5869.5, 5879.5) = 0.4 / 12.8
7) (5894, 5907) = 1.4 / 11.7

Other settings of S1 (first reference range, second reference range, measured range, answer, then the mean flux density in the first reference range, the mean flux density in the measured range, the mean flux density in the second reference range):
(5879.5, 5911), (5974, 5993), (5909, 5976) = -4.6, 11.4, 13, 12.7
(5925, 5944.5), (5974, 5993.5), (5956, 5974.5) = -0.4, 13.2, 13.2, 12.7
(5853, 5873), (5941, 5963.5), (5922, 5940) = -0.1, 13.1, 13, 12.9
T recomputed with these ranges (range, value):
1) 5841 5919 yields 15.31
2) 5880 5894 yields 14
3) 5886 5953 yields 15.77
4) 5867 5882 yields 13.9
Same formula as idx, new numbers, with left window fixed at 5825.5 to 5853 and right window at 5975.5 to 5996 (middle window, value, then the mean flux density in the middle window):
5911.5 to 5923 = 0.80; 12.2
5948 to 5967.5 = -0.53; 13.2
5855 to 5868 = 0.14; 13.3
